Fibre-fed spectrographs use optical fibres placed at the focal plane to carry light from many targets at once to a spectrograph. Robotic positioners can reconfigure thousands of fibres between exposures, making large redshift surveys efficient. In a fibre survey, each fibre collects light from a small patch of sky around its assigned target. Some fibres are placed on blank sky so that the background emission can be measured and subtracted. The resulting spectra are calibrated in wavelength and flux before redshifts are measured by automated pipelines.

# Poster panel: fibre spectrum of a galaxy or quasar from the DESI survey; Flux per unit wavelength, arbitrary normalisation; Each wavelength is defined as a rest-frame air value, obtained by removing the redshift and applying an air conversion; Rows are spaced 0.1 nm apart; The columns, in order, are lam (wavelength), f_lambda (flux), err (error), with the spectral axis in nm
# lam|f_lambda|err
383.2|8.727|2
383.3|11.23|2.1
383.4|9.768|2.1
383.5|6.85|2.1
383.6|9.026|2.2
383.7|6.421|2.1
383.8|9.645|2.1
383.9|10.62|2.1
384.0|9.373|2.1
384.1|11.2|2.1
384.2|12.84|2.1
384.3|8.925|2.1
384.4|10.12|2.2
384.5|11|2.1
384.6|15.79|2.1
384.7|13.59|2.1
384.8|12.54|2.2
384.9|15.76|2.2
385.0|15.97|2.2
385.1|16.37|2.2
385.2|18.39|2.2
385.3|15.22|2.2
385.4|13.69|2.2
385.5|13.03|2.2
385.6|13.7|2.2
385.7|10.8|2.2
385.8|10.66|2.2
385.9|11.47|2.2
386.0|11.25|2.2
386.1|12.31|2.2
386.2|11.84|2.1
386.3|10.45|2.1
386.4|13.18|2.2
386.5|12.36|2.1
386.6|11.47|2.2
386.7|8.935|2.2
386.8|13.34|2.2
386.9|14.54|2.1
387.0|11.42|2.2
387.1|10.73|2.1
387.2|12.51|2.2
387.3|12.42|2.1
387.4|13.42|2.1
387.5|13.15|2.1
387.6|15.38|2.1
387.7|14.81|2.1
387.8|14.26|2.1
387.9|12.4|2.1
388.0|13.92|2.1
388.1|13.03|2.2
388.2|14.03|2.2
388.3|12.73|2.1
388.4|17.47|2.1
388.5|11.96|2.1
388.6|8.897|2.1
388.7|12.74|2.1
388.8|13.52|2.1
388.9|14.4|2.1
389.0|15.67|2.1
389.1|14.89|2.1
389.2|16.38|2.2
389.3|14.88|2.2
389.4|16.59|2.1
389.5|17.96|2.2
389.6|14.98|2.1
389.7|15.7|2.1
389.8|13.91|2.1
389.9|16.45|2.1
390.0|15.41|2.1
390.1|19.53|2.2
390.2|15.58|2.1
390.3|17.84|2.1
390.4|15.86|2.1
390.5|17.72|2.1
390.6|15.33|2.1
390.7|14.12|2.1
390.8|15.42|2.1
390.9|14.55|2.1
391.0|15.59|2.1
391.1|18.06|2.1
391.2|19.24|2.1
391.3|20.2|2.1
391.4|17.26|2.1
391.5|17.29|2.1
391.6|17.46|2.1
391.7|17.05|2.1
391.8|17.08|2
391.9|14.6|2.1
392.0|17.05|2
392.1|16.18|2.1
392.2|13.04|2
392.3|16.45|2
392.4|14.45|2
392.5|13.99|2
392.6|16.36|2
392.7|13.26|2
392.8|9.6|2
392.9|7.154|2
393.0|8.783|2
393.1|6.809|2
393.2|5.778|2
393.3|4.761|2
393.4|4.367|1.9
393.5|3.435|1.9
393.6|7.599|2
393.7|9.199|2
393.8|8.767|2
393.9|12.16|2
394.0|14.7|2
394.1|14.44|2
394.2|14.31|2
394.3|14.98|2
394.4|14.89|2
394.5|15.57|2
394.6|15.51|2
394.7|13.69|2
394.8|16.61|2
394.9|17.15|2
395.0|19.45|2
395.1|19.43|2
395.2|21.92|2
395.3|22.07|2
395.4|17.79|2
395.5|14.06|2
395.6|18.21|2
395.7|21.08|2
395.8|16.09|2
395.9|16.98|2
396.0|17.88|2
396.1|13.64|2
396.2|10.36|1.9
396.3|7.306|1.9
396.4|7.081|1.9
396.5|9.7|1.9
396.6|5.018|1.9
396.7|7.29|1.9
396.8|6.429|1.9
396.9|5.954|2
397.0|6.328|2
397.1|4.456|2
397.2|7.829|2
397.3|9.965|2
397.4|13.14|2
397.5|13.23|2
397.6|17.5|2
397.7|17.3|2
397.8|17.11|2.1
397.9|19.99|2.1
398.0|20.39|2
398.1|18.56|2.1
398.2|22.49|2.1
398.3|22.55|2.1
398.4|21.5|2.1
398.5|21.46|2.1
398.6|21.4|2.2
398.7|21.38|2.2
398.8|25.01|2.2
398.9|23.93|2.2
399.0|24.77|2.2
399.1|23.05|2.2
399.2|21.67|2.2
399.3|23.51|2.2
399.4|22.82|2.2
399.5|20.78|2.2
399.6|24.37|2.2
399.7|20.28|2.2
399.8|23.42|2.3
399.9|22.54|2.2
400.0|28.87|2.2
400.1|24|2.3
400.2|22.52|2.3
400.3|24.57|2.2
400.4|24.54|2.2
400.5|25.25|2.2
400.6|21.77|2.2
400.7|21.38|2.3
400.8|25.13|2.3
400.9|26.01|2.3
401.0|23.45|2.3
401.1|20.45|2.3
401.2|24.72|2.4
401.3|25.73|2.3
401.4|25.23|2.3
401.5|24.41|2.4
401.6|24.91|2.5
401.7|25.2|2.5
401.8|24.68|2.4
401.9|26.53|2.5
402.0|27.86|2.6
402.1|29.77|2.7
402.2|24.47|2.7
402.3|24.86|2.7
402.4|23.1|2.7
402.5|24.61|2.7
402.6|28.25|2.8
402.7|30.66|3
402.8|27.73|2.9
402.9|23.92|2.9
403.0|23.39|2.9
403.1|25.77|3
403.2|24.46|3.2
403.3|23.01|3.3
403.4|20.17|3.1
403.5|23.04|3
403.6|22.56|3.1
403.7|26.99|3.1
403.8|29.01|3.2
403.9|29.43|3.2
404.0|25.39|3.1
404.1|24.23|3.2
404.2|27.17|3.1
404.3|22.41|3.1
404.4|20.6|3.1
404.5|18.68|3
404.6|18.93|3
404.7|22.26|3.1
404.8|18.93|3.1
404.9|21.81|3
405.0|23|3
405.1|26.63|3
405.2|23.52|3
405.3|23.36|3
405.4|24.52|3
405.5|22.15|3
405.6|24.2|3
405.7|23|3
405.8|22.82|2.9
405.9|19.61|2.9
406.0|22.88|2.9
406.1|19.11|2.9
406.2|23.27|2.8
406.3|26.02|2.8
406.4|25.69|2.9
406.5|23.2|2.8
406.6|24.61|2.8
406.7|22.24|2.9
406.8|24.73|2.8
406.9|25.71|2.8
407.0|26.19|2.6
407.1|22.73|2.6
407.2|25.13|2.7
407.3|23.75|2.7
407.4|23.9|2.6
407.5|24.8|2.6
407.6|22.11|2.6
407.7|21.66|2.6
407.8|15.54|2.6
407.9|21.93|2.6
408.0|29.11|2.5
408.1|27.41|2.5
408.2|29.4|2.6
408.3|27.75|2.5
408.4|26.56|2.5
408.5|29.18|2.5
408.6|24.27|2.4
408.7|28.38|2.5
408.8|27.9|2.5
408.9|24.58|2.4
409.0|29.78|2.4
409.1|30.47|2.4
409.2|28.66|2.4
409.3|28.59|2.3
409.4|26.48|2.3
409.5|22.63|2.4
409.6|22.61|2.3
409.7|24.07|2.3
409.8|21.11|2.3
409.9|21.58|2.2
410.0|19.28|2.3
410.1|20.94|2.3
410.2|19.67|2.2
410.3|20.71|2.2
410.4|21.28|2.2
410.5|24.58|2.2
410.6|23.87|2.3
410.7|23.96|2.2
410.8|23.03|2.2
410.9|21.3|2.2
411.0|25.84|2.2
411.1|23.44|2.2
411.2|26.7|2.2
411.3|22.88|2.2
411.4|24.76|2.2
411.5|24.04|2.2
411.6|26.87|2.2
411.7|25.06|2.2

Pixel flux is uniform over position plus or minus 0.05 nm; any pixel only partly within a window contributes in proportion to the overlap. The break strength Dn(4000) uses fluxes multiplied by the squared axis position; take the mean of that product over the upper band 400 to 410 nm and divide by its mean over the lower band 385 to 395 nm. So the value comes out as 1.9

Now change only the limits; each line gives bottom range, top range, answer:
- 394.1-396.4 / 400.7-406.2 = 1.56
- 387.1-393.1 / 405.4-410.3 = 1.79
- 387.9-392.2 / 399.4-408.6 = 1.66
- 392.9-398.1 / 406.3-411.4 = 2.05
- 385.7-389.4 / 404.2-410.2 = 2.03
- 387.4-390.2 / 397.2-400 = 1.47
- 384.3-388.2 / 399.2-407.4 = 2.02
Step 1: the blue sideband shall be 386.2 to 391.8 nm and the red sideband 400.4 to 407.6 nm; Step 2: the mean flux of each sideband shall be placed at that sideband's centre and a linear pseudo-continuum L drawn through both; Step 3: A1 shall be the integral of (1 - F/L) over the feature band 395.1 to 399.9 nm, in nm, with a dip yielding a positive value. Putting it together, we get 0.78 nm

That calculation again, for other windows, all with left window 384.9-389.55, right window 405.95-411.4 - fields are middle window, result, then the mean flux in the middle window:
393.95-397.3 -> 0.77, 13.5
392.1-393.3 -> 0.36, 11.3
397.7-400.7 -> -0.45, 22.5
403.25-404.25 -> -0.15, 25.1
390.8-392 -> -0.11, 17.1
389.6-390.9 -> -0.08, 16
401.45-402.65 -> -0.27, 25.7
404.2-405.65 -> 0.00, 22.4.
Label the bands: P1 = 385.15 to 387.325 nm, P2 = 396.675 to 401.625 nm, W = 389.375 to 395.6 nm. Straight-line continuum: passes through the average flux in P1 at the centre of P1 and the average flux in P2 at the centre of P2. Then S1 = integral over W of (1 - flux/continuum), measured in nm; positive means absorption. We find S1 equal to 0.55 nm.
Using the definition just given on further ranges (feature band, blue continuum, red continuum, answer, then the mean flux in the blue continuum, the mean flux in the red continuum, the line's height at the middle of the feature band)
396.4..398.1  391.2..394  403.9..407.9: 0.51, 12.4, 23.1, 16.1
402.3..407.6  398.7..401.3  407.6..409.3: 0.27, 23.6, 26.3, 25.2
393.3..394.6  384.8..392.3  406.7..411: 0.46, 14.6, 24.5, 17.2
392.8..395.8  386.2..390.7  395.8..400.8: 0.59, 14.1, 17.9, 16.3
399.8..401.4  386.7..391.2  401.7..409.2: -0.18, 14.6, 24.6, 21.7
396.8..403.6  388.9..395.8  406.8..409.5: -0.48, 14.8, 25.8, 20.3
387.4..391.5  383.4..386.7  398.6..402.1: 0.04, 12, 24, 15.4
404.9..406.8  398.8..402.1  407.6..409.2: 0.16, 24.1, 26.2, 25.5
